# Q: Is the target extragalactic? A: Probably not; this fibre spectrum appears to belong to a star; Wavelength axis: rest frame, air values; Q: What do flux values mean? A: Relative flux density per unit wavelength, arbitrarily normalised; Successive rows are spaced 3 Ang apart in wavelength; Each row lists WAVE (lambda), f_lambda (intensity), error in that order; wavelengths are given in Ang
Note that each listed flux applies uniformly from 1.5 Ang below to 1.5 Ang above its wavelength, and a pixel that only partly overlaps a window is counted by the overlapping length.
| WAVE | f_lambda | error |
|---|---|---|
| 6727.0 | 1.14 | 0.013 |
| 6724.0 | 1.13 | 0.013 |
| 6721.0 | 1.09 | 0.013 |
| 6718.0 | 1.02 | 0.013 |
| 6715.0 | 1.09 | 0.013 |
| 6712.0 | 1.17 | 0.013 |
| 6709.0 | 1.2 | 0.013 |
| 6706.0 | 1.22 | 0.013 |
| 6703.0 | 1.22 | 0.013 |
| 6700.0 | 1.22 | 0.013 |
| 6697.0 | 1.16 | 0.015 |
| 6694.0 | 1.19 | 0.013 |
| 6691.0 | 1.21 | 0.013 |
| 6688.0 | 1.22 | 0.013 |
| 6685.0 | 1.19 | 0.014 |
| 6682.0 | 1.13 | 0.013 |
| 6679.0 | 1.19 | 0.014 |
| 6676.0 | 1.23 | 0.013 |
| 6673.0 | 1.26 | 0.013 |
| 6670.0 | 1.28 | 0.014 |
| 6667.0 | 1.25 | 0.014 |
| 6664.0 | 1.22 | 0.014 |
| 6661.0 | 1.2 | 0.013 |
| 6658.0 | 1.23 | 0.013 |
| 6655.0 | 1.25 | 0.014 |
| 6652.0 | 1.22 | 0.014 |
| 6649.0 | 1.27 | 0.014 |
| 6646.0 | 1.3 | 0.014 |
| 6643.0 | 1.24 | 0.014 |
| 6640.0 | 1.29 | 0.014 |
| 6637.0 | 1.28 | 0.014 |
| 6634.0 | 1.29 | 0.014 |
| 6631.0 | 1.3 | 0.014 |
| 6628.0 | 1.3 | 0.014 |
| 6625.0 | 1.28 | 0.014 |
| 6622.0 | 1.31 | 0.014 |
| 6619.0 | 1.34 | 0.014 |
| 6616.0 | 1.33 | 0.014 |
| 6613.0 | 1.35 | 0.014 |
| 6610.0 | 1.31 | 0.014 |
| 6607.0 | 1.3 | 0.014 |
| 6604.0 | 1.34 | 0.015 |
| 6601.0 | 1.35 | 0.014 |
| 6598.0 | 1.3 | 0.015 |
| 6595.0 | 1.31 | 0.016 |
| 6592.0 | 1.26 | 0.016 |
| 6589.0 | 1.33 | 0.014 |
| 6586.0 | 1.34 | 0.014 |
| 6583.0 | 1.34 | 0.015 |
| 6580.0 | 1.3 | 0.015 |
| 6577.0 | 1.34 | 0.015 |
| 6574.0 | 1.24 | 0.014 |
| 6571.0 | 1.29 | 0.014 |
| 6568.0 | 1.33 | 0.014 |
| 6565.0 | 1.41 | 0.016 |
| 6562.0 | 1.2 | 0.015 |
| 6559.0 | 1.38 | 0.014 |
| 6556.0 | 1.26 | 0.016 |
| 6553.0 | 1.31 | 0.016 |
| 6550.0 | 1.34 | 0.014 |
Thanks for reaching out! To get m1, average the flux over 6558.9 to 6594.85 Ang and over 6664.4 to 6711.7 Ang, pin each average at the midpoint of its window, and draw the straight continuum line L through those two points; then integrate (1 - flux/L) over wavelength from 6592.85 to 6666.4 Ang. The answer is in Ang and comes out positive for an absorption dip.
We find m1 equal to -1.4 Ang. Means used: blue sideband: 1.31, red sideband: 1.21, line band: 1.29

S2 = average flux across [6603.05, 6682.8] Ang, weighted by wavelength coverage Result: 1.27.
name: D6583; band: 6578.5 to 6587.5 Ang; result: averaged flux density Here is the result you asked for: 1.33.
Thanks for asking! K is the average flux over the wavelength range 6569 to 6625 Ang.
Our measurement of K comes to 1.31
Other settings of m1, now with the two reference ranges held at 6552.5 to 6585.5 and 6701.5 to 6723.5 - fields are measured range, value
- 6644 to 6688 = -1.18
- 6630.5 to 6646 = -0.64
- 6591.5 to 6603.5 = -0.33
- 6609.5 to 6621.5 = -0.73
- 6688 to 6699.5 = -0.28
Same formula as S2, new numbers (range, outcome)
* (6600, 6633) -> 1.32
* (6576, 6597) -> 1.32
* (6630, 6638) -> 1.29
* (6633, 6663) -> 1.26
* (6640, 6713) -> 1.22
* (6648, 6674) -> 1.24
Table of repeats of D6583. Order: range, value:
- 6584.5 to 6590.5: 1.34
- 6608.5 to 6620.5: 1.33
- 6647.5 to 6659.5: 1.24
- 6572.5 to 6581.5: 1.29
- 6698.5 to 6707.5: 1.22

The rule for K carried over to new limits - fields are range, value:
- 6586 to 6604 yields 1.32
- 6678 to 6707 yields 1.19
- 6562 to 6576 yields 1.31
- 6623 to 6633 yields 1.29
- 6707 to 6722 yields 1.12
